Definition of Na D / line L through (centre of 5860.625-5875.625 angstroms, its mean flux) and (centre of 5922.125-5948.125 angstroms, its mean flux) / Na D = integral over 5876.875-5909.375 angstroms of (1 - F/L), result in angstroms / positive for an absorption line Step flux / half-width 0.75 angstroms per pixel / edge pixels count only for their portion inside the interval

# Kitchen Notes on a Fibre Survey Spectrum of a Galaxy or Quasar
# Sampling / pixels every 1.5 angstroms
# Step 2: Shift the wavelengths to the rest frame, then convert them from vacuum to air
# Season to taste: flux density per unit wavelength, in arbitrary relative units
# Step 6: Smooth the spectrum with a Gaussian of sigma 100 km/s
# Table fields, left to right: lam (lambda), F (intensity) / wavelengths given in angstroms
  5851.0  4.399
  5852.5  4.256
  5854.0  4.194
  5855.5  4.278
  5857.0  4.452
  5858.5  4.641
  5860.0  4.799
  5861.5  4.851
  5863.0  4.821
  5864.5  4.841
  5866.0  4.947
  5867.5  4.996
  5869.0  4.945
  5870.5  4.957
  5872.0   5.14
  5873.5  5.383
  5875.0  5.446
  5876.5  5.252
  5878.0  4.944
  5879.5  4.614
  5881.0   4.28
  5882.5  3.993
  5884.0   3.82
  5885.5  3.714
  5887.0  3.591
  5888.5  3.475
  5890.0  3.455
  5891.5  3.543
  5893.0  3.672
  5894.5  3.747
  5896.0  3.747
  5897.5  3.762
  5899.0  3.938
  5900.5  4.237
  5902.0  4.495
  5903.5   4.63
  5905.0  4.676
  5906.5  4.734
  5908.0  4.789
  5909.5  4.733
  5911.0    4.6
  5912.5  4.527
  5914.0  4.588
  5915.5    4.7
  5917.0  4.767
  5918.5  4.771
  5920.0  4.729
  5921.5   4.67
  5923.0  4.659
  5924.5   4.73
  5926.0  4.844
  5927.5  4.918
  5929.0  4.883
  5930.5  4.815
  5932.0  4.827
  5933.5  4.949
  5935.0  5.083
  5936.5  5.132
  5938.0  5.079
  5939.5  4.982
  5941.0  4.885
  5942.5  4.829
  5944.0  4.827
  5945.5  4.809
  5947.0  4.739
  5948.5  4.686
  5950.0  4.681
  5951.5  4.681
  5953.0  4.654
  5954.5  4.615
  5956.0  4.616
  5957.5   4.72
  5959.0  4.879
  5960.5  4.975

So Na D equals 5.60 angstroms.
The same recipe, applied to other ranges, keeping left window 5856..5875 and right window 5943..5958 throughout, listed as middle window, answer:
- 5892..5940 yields 1.87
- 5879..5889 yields 1.94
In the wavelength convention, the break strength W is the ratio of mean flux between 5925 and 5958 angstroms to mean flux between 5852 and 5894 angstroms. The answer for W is 1.1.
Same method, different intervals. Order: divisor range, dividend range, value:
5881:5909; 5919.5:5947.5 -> 1.21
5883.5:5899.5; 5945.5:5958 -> 1.27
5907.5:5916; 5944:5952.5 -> 1.02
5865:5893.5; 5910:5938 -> 1.08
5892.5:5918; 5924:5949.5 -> 1.11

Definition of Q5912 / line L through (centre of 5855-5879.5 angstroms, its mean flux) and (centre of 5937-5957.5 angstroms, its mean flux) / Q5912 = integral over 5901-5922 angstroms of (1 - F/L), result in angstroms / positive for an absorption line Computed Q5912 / 0.7 angstroms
